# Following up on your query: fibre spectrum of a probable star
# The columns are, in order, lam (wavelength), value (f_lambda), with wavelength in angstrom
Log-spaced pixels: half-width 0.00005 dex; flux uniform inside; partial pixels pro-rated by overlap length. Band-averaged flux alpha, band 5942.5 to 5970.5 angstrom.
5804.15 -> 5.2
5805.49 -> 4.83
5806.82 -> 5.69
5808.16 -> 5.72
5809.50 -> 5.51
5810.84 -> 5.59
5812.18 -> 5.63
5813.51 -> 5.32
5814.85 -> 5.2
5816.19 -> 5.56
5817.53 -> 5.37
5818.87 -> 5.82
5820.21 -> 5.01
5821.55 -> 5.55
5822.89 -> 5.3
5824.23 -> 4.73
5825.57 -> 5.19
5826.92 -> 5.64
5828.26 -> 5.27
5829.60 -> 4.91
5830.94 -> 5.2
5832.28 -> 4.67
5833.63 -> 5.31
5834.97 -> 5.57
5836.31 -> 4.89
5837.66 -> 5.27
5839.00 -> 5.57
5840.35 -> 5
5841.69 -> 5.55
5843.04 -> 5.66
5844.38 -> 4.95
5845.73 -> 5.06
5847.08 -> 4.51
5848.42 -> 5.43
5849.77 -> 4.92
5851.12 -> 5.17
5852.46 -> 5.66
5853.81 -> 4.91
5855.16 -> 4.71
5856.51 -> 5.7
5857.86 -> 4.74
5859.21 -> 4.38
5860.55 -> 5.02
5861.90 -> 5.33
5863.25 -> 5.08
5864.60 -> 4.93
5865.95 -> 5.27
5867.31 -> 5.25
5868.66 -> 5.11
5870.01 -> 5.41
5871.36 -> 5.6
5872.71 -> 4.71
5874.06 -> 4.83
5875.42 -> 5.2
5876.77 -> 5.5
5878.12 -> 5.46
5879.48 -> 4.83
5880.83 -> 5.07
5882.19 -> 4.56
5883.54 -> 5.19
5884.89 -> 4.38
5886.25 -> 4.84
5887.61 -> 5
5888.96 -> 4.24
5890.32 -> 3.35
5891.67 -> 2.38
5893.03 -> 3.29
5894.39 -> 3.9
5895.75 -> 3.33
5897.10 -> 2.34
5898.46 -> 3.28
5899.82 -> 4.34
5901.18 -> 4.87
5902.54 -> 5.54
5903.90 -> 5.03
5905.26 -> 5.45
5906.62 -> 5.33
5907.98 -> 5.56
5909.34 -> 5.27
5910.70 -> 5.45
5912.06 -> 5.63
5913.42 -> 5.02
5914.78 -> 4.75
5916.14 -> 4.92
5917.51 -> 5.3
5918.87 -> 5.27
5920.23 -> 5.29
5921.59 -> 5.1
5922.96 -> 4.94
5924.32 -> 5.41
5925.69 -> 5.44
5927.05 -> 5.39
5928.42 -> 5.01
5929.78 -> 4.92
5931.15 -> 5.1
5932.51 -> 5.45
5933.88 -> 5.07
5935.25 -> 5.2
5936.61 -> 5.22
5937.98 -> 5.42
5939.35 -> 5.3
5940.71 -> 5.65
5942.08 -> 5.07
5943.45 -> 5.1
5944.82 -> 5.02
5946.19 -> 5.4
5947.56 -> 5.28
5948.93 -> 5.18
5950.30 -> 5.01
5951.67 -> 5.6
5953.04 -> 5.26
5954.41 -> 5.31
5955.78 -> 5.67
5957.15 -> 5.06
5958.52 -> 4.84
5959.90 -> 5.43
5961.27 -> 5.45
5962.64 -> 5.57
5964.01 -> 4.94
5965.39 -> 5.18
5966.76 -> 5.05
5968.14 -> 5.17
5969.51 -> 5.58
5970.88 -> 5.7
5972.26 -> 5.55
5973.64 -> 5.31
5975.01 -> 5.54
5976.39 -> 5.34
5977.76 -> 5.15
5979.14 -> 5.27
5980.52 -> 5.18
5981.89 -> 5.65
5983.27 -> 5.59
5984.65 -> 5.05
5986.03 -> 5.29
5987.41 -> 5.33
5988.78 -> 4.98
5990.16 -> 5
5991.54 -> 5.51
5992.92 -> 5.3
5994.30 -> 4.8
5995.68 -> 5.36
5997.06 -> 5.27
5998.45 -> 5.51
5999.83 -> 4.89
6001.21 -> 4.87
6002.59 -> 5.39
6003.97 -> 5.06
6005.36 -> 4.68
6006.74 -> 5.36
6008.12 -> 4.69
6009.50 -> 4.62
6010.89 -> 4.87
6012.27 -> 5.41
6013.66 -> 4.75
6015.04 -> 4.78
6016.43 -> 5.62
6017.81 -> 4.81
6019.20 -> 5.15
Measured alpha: 5.26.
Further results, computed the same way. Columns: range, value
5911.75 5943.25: 5.21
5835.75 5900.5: 4.77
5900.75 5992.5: 5.27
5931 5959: 5.26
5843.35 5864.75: 5.05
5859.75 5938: 4.88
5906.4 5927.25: 5.25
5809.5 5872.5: 5.22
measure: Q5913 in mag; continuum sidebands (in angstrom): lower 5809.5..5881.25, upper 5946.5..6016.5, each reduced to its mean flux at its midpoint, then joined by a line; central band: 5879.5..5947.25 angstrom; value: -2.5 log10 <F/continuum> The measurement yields 0.08 mag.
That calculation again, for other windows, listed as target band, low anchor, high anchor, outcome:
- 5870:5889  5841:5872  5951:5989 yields 0.04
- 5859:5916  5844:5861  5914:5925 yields 0.07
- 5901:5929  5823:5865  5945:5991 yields 0.00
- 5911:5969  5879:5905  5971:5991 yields -0.09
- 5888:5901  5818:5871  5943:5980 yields 0.44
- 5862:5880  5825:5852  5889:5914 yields -0.09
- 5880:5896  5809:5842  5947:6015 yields 0.26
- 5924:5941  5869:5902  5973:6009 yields -0.11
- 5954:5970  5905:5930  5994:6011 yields -0.03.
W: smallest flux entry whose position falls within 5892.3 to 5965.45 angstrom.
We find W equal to 2.34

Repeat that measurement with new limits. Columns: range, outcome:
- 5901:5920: 4.75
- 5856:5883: 4.38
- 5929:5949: 4.92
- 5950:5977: 4.84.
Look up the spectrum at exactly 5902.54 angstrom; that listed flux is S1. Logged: 5.54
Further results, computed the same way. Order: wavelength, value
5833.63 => 5.31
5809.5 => 5.51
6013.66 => 4.75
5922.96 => 4.94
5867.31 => 5.25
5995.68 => 5.36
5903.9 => 5.03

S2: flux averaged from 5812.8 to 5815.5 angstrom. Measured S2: 5.28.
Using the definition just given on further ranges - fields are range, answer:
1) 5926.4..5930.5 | 5.1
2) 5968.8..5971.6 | 5.64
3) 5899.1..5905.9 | 5.03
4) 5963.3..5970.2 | 5.19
